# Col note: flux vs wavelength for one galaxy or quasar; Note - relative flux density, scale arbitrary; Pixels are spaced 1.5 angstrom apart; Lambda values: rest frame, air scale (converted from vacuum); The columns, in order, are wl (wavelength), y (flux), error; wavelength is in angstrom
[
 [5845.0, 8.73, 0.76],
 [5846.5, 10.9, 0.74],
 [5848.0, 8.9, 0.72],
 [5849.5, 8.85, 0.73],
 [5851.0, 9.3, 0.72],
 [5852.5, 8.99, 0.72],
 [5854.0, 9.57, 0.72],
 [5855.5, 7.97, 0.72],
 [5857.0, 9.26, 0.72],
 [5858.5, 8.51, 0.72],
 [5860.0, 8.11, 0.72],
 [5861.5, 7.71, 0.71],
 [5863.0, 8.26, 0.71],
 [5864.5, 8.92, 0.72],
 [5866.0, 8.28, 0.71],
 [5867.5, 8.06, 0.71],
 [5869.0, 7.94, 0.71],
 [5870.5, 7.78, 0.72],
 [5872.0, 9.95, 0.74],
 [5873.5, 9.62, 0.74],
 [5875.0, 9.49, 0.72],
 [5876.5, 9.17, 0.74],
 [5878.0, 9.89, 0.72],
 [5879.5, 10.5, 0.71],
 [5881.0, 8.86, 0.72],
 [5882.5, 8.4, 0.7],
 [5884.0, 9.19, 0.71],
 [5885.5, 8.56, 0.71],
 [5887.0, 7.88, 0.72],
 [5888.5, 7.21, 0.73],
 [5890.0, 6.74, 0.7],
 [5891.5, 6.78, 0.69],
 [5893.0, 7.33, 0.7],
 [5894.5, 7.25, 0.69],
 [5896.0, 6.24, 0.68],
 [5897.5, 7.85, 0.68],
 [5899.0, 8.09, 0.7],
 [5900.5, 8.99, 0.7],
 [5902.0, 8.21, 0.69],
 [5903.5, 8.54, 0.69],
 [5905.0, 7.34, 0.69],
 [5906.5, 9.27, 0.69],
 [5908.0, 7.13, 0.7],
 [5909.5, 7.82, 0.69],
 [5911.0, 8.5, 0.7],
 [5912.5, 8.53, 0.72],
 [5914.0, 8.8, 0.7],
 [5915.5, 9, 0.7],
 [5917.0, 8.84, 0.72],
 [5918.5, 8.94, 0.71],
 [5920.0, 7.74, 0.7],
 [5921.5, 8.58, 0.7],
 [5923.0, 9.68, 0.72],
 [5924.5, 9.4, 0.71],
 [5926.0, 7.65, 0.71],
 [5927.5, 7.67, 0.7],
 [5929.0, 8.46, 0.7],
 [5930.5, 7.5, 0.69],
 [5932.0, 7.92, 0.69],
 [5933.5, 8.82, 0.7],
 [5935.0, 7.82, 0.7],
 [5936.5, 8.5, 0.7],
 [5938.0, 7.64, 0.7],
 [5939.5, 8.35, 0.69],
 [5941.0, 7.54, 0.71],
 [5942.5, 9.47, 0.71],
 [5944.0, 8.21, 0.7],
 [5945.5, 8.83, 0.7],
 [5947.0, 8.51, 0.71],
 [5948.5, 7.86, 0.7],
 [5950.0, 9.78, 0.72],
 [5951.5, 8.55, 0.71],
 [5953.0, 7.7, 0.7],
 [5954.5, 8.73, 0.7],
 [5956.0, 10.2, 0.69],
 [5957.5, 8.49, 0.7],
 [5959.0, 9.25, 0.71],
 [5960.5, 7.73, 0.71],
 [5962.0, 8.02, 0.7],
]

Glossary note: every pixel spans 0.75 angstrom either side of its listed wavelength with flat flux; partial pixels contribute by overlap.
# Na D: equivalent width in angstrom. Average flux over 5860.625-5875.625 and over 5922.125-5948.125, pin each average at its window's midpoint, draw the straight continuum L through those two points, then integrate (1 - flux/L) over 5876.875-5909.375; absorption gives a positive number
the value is 1.5 angstrom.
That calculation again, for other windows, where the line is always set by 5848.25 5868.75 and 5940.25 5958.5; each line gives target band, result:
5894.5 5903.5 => 0.8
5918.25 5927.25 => 0.0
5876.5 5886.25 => -0.7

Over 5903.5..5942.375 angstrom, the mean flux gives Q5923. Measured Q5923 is 8.32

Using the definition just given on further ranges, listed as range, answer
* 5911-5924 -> 8.76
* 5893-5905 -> 7.81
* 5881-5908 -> 7.88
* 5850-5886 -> 8.85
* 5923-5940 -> 8.22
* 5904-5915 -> 8.22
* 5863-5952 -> 8.38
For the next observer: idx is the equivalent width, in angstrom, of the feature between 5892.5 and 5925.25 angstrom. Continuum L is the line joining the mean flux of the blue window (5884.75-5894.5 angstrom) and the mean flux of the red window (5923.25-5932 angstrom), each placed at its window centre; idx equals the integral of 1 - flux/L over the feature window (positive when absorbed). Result -1.9 angstrom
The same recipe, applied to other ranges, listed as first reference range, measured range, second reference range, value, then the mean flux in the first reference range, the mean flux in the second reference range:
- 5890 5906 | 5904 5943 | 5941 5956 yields -0.92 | 7.64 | 8.65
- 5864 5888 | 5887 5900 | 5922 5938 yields 2.15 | 8.89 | 8.31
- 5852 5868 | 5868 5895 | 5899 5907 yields -0.06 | 8.51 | 8.41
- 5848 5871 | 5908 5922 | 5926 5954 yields -0.17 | 8.52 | 8.27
